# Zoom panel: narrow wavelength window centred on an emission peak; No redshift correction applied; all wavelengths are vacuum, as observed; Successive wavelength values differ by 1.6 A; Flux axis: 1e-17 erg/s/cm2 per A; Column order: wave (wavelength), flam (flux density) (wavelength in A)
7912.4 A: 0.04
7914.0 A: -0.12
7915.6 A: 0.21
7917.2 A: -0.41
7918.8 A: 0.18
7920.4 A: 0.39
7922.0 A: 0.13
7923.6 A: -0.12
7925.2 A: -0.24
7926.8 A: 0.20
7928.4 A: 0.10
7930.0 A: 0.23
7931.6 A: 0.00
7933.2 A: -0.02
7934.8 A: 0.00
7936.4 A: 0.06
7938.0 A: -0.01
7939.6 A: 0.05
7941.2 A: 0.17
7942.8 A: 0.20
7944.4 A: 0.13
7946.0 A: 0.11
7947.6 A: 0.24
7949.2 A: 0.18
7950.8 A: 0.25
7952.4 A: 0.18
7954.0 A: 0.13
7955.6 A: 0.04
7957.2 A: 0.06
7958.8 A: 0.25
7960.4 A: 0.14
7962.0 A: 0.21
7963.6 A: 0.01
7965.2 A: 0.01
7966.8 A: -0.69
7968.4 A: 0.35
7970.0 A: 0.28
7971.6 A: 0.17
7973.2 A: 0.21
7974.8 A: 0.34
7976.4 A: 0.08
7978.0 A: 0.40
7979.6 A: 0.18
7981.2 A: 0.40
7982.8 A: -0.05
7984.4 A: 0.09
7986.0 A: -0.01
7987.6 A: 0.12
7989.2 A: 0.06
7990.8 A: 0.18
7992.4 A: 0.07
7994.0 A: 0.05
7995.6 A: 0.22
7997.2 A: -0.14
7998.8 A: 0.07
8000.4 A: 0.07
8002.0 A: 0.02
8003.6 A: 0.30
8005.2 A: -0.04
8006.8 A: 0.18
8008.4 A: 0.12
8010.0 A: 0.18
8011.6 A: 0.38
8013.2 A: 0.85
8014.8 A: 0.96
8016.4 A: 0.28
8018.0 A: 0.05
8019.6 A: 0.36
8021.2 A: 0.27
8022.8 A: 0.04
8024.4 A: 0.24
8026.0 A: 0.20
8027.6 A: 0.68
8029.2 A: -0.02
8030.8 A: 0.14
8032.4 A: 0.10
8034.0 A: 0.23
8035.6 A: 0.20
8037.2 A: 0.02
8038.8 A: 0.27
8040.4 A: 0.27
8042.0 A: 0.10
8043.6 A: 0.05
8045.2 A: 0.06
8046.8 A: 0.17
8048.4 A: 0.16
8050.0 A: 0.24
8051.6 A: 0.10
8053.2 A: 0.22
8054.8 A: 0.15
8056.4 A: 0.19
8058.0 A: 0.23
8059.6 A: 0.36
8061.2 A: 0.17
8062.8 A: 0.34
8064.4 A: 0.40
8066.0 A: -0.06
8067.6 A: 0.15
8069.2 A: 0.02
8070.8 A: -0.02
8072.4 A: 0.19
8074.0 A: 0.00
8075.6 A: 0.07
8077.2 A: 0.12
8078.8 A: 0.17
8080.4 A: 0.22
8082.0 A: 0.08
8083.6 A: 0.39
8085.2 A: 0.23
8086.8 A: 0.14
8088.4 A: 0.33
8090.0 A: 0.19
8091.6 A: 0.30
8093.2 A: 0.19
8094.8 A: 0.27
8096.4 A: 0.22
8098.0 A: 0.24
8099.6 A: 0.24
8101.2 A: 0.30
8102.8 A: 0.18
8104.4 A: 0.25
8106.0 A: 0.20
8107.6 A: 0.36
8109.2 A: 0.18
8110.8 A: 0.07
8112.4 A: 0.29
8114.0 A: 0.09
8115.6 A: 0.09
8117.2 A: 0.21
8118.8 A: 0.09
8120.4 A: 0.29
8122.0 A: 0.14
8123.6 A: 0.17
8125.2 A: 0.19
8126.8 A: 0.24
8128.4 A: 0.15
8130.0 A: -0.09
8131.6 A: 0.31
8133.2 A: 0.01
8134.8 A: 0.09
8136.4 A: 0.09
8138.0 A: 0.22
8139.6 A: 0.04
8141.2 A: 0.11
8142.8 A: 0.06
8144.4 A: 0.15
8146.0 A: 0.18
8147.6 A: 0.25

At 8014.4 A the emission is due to Hgamma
